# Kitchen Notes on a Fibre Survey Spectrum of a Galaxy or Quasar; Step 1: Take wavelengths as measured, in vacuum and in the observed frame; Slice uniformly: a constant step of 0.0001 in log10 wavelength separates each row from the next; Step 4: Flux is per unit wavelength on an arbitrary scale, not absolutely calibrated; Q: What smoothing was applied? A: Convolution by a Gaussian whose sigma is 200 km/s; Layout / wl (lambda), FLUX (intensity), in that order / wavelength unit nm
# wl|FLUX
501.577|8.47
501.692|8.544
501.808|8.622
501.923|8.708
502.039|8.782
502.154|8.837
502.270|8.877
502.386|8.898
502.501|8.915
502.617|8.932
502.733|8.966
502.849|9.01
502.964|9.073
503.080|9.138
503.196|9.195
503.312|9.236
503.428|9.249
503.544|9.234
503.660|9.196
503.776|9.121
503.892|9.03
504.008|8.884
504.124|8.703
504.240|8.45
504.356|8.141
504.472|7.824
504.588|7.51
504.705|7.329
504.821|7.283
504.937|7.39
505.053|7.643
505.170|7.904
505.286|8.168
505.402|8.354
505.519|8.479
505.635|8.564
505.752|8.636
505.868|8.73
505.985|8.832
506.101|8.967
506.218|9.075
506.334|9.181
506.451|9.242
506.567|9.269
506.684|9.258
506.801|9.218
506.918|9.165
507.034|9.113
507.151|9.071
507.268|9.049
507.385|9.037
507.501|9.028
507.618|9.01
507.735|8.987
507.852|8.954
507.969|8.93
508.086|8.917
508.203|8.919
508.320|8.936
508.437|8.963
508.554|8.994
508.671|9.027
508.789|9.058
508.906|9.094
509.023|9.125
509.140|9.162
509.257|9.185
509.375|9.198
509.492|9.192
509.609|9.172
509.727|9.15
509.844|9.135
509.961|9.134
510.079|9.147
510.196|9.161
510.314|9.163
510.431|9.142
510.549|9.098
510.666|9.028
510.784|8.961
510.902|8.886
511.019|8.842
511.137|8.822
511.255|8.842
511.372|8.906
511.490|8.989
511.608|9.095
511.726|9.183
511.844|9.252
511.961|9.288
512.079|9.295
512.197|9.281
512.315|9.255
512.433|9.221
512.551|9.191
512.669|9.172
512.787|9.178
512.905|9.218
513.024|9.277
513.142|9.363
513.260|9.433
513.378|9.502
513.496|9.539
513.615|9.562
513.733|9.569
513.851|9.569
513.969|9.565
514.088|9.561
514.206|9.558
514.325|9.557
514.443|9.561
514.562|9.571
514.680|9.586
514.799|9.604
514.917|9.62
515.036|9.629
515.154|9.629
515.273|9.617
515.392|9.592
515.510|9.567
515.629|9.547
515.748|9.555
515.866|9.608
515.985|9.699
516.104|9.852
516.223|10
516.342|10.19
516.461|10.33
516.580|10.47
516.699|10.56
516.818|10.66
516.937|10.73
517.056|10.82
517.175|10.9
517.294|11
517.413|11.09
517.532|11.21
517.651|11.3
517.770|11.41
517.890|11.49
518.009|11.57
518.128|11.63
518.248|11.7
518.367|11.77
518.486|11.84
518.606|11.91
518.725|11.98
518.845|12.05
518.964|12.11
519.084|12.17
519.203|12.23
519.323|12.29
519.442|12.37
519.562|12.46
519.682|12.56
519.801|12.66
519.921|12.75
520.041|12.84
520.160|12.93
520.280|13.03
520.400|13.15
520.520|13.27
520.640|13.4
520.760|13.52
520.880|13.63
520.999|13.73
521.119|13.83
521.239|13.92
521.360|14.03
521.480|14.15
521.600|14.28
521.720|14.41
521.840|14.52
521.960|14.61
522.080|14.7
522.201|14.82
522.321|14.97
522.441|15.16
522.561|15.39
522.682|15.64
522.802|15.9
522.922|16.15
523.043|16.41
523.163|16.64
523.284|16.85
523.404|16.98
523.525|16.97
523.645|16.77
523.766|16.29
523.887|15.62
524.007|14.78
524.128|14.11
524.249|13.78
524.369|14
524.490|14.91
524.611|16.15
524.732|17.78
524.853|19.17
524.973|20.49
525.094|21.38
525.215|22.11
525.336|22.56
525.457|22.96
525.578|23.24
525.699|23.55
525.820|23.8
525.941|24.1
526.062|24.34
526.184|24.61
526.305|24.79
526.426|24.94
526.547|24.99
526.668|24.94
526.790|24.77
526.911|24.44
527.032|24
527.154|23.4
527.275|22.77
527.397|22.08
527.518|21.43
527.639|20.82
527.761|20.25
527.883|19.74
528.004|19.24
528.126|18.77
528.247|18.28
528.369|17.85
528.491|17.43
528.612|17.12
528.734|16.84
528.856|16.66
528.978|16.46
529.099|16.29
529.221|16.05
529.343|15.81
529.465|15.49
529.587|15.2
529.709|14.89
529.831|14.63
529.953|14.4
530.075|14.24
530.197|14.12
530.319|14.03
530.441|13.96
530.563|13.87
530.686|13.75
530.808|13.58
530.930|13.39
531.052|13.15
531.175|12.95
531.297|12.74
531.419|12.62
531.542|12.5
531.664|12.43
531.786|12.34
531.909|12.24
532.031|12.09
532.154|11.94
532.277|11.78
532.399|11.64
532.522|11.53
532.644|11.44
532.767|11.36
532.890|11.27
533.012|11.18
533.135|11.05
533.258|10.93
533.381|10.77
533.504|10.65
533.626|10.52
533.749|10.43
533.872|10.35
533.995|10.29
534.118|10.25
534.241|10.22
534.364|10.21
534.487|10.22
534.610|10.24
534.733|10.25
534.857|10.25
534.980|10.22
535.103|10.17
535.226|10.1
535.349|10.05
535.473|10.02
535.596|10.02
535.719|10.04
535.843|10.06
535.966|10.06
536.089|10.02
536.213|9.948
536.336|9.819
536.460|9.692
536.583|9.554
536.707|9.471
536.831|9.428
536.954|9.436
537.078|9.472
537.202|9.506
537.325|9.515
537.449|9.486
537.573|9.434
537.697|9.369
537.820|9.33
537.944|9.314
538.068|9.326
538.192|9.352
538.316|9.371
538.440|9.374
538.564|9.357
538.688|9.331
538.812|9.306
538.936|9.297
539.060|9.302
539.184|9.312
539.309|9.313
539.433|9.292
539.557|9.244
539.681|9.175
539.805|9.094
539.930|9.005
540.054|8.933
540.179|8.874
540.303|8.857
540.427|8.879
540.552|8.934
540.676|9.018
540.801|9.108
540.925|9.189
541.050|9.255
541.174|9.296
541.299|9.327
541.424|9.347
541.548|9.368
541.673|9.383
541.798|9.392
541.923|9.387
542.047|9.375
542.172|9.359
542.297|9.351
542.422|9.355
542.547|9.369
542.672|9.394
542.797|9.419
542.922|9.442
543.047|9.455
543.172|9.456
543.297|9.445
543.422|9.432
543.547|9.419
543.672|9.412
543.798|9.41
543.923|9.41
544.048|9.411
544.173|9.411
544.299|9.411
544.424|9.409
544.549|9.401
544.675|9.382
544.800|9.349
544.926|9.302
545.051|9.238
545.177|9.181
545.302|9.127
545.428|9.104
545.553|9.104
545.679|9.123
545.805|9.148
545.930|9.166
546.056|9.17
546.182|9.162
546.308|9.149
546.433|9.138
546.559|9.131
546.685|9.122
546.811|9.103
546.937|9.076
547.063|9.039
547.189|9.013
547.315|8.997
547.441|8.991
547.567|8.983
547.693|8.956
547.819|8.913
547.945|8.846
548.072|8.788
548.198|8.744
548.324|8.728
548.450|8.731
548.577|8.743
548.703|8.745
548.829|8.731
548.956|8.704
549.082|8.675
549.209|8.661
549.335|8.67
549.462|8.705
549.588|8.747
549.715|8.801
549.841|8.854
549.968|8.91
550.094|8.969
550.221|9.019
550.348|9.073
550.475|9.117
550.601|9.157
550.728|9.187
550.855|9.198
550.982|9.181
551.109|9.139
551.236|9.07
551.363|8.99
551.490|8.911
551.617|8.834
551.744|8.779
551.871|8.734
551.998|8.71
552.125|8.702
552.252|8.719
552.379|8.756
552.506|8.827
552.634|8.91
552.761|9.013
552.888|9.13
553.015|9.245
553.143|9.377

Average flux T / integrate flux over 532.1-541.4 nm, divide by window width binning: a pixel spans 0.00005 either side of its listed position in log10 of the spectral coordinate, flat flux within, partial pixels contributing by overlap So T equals 9.86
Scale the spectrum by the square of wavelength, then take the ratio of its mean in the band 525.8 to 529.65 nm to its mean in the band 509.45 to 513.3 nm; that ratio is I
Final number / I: 2.39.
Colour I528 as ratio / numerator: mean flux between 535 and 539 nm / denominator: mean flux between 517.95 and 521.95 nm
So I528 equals 0.7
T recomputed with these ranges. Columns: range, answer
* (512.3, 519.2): 10.3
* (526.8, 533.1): 15.7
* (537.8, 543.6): 9.27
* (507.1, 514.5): 9.17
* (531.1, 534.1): 11.5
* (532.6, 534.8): 10.6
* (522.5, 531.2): 18.3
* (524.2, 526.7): 21.4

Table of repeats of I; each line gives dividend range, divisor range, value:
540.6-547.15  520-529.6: 0.56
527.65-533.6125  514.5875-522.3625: 1.25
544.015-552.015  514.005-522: 0.87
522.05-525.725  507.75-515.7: 1.96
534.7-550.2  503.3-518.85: 1.11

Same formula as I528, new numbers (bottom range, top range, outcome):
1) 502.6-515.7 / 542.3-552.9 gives 1.00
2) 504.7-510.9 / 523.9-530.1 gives 2.20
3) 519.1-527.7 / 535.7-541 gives 0.54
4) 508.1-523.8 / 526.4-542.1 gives 1.12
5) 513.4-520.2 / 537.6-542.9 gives 0.86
